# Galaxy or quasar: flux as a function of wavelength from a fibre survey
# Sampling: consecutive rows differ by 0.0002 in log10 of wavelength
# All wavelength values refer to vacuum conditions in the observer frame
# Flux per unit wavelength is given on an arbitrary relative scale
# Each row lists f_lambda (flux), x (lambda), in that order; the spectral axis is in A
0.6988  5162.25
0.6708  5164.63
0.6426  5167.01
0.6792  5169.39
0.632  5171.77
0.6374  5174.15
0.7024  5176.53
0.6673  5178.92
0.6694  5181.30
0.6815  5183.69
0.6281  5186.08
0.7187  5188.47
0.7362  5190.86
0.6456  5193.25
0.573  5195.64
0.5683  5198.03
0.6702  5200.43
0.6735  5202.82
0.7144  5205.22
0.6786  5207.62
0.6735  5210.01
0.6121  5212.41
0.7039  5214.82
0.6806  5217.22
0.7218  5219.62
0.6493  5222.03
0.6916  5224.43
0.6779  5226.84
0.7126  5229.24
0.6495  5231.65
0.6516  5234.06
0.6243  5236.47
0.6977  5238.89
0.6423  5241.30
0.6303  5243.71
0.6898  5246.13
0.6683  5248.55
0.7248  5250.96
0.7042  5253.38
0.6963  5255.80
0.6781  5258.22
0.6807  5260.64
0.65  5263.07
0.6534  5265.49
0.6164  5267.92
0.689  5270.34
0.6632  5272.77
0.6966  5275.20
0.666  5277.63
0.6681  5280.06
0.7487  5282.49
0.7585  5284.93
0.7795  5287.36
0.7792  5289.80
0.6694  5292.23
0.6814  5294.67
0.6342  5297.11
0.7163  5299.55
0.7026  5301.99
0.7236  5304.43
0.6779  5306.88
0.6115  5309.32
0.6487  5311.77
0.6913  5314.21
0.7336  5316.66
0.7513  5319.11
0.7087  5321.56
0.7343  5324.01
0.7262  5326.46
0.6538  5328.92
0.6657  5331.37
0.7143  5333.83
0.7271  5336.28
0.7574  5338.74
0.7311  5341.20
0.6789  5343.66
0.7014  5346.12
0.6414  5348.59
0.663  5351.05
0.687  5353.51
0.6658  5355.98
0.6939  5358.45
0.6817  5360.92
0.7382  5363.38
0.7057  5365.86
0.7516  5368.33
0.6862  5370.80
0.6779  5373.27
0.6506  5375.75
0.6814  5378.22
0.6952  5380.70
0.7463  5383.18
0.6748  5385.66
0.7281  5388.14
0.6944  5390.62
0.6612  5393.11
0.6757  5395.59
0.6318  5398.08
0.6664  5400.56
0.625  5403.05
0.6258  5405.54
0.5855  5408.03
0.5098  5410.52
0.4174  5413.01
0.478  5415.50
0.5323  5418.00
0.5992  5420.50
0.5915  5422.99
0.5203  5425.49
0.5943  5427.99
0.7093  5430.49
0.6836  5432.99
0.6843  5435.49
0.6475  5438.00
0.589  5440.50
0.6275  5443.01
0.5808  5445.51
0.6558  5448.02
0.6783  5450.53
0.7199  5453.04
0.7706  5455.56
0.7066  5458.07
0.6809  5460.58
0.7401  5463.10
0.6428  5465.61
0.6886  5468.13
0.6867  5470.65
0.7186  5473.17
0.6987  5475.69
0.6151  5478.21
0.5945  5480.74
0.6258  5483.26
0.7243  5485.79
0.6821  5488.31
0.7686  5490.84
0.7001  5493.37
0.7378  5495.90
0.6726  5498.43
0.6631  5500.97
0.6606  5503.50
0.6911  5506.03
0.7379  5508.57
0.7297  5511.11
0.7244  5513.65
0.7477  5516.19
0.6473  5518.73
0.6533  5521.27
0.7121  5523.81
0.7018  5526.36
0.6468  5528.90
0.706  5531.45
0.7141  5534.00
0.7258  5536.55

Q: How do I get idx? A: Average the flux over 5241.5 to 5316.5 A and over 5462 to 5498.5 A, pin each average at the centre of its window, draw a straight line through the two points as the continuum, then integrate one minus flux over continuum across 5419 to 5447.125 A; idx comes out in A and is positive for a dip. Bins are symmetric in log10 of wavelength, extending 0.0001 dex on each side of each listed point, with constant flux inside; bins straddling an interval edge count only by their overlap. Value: 2.72 A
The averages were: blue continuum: 0.687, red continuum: 0.687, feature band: 0.62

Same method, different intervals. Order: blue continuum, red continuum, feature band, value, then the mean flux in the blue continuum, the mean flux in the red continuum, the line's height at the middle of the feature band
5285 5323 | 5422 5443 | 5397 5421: 2.8 A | 0.703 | 0.628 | 0.641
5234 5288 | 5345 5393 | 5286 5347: -1.5 A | 0.681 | 0.692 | 0.687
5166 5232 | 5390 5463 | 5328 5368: -3.4 A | 0.668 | 0.627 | 0.641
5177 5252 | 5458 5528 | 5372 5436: 5.2 A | 0.669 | 0.691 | 0.684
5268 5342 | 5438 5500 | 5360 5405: 0.3 A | 0.702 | 0.679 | 0.691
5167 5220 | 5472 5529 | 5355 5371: -0.6 A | 0.665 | 0.69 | 0.679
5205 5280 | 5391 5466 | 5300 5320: -1.1 A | 0.673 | 0.628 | 0.657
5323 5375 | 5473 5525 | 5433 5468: 1.0 A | 0.699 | 0.69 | 0.693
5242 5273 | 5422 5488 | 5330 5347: -1.1 A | 0.672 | 0.661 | 0.668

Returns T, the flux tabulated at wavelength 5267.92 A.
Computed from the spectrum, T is 0.6164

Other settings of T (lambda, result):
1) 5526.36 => 0.7018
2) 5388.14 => 0.7281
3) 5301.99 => 0.7026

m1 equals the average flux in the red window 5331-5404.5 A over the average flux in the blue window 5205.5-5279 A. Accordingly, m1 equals 1.03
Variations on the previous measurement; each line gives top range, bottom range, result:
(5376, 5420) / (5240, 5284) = 0.92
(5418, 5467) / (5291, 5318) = 0.96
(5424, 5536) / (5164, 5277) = 1.02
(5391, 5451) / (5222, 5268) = 0.90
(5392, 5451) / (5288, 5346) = 0.86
